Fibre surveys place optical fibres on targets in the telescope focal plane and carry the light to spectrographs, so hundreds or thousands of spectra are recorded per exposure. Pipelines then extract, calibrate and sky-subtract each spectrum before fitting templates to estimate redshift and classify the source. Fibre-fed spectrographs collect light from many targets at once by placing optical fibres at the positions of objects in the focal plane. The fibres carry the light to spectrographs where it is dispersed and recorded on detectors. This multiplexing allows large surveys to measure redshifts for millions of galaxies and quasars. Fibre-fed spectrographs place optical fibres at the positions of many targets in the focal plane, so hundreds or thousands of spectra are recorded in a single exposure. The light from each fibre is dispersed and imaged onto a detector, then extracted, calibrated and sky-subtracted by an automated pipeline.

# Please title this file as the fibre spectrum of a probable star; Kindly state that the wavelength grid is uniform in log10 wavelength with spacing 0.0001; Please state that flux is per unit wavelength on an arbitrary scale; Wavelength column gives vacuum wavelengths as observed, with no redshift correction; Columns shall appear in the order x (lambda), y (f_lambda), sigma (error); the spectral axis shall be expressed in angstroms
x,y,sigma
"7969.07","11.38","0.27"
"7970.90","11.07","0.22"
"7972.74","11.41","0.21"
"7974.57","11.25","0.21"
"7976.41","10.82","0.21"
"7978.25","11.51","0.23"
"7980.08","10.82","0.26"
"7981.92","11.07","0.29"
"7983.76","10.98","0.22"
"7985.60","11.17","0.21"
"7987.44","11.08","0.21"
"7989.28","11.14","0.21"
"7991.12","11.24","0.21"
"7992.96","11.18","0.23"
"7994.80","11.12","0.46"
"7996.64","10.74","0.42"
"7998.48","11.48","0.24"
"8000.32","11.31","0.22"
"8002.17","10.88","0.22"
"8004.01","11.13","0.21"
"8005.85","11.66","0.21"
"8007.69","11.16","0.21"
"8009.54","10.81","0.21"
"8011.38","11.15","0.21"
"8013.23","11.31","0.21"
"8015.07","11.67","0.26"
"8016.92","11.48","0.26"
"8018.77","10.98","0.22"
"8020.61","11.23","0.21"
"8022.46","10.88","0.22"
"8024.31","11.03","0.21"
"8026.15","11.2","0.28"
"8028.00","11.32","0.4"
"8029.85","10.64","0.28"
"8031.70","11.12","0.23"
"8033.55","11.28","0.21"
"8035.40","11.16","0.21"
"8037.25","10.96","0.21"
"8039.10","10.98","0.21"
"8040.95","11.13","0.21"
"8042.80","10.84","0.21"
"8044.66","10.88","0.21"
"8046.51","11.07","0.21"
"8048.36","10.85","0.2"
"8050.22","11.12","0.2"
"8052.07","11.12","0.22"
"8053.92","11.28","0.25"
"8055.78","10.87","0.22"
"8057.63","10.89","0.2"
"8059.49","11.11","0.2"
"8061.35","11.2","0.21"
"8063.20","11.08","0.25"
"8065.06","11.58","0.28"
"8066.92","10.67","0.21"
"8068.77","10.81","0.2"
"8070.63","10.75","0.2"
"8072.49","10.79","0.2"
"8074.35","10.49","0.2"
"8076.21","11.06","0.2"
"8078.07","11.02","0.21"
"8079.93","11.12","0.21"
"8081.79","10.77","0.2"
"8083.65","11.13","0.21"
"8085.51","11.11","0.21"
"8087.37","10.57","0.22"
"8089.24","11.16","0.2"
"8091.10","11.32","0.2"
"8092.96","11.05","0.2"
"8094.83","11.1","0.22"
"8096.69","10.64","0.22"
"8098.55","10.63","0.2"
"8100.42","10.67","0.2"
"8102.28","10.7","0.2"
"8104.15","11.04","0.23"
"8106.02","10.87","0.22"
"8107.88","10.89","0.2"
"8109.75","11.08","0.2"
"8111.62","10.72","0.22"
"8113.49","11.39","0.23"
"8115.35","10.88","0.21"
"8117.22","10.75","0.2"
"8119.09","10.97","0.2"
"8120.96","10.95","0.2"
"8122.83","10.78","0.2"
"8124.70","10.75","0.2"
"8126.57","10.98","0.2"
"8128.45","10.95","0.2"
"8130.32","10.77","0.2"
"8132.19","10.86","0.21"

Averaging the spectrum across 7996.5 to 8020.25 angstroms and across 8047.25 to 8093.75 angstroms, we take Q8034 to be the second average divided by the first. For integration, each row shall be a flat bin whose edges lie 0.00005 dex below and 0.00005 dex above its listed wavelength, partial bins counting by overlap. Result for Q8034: 1.0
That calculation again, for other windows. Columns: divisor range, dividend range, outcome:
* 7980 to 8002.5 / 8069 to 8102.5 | 0.98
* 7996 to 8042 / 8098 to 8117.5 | 0.98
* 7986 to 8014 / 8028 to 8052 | 0.99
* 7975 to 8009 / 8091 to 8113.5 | 0.98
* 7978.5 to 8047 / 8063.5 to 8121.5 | 0.98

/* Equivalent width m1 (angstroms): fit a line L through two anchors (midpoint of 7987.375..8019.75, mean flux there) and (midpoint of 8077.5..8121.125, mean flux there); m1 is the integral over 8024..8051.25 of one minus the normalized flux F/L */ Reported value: 0.2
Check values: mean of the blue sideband 11.2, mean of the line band 11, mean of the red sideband 10.9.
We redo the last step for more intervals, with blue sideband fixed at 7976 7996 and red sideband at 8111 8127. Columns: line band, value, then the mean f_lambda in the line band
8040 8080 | 0.0 angstroms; 11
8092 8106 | 0.1 angstroms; 10.8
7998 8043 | -0.4 angstroms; 11.2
